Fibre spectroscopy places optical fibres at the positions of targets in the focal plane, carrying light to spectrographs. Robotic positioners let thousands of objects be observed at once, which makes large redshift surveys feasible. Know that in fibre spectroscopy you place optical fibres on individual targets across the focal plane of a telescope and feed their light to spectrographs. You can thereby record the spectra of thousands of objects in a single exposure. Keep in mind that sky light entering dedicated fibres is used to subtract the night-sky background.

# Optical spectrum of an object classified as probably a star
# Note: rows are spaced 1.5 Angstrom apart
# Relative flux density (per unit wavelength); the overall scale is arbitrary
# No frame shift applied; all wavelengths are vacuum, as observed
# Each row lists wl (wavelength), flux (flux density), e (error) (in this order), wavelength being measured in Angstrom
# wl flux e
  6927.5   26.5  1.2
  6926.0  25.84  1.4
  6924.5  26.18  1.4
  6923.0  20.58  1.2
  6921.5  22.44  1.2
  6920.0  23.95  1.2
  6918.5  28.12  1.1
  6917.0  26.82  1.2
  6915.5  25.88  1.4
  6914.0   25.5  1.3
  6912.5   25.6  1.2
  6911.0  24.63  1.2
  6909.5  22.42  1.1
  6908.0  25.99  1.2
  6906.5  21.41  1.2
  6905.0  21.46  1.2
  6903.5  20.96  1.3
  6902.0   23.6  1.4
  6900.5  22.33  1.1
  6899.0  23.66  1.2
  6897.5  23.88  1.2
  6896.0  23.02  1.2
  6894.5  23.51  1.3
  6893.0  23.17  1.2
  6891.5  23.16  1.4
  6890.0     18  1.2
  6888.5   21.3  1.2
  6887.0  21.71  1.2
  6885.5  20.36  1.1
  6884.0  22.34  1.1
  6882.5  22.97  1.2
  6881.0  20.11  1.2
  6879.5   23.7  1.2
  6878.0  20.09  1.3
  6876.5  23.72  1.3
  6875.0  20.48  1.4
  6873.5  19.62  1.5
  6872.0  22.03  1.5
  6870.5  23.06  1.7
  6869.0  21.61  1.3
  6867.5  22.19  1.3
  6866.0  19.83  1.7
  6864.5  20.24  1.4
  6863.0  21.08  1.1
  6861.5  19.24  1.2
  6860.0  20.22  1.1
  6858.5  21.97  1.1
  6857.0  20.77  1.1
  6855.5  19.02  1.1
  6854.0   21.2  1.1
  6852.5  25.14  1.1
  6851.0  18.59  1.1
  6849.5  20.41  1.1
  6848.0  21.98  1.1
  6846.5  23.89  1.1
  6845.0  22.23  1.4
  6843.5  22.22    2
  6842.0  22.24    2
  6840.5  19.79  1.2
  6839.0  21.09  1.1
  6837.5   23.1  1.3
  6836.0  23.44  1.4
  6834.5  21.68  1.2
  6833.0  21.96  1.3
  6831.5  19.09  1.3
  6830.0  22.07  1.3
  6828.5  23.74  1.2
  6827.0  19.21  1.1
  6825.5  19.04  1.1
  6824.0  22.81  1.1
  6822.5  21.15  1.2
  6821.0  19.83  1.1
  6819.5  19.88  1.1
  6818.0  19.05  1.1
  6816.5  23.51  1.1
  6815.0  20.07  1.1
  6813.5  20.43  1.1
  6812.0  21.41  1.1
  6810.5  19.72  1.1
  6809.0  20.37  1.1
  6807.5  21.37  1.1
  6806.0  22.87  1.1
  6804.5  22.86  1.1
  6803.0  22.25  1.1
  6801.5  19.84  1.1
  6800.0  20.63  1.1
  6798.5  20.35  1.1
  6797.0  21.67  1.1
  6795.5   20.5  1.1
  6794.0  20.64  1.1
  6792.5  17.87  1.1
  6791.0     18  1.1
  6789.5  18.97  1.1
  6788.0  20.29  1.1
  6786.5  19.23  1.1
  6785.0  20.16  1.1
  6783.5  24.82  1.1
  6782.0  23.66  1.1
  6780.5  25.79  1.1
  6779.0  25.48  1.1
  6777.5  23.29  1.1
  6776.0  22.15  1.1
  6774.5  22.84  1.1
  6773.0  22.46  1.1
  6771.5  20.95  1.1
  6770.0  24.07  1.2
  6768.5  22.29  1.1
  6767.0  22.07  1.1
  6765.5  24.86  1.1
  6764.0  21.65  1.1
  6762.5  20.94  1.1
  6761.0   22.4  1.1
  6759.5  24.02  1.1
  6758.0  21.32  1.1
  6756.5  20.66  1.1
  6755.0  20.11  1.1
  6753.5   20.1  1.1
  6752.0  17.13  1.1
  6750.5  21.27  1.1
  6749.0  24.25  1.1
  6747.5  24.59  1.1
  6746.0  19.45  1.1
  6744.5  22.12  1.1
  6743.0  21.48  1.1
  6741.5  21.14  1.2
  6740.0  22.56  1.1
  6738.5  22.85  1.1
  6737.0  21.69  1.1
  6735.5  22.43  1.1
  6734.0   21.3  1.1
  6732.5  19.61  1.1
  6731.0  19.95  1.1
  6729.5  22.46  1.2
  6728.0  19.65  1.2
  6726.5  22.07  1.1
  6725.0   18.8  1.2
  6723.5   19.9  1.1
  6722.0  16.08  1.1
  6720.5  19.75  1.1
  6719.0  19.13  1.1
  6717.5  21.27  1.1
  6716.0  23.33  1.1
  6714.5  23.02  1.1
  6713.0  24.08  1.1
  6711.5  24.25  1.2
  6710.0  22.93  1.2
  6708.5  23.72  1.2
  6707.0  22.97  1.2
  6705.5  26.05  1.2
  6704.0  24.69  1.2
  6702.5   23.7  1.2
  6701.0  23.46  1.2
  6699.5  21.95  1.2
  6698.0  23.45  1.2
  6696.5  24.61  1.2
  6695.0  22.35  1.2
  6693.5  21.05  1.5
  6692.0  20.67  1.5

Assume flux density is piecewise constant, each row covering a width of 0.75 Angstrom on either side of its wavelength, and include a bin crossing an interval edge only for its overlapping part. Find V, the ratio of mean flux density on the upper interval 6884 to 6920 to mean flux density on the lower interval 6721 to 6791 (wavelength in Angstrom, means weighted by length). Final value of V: 1.08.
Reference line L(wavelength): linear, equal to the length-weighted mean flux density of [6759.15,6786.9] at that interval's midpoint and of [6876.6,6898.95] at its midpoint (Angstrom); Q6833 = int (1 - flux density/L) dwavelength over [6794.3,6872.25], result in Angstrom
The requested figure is 4.17 Angstrom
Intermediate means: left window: 22.8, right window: 22.1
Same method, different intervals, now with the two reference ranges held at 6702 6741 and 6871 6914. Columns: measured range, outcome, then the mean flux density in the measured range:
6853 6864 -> 0.8 Angstrom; 20.6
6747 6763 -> 0.3 Angstrom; 21.5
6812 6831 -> 1.1 Angstrom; 20.9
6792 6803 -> 0.8 Angstrom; 20.4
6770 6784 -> -0.9 Angstrom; 23.5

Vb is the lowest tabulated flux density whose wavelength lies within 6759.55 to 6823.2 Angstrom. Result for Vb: 17.87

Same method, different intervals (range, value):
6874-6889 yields 20.09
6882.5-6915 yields 18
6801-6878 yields 18.59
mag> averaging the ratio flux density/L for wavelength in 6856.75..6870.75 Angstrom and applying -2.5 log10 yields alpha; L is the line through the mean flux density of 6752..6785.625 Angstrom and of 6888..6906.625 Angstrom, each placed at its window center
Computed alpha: 0.069 mag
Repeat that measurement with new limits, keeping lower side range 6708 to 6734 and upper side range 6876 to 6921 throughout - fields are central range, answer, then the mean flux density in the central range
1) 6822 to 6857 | 0.05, 21.5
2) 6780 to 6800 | 0.05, 20.8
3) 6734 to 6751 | -0.04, 22.1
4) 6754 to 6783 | -0.05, 22.7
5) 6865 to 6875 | 0.07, 21.3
